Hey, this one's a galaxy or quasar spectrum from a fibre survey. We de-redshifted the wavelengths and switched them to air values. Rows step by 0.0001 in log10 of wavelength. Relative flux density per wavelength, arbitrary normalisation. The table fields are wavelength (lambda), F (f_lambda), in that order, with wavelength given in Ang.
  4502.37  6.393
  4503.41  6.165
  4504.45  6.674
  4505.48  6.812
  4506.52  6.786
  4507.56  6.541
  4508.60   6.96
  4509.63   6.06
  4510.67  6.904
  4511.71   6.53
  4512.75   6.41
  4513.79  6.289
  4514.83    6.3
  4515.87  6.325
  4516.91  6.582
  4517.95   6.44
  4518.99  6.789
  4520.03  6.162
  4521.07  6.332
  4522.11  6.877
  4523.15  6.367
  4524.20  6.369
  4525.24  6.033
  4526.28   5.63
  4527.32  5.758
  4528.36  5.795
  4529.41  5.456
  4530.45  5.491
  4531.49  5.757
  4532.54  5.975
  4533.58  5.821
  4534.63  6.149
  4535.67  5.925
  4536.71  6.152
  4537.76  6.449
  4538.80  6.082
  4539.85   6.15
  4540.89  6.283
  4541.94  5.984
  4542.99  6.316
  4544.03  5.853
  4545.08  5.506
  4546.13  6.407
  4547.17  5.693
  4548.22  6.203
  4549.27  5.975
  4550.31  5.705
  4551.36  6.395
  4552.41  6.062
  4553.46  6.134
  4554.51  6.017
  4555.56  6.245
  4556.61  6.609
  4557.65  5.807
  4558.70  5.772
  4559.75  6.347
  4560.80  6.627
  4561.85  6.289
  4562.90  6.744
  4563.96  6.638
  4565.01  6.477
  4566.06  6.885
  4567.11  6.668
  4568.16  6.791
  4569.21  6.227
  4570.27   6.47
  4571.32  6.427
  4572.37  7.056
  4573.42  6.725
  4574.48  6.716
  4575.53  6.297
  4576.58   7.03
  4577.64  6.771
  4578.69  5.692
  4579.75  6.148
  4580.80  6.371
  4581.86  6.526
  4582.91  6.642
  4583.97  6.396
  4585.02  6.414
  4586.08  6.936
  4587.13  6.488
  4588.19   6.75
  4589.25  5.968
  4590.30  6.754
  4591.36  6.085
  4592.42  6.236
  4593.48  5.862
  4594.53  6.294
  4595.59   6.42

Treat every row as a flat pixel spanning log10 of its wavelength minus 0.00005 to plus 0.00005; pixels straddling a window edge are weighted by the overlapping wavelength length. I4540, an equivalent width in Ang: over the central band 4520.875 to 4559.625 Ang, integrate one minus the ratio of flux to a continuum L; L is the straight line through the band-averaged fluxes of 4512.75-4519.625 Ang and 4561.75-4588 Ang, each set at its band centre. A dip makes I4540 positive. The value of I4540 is 2.7 Ang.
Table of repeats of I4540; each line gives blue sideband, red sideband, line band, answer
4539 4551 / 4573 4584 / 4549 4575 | -0.6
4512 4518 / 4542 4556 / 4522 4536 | 0.7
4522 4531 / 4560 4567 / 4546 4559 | 0.7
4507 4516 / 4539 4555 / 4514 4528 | 0.2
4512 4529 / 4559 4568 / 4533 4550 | 1.0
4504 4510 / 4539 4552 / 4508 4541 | 0.9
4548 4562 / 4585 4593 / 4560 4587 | -1.0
